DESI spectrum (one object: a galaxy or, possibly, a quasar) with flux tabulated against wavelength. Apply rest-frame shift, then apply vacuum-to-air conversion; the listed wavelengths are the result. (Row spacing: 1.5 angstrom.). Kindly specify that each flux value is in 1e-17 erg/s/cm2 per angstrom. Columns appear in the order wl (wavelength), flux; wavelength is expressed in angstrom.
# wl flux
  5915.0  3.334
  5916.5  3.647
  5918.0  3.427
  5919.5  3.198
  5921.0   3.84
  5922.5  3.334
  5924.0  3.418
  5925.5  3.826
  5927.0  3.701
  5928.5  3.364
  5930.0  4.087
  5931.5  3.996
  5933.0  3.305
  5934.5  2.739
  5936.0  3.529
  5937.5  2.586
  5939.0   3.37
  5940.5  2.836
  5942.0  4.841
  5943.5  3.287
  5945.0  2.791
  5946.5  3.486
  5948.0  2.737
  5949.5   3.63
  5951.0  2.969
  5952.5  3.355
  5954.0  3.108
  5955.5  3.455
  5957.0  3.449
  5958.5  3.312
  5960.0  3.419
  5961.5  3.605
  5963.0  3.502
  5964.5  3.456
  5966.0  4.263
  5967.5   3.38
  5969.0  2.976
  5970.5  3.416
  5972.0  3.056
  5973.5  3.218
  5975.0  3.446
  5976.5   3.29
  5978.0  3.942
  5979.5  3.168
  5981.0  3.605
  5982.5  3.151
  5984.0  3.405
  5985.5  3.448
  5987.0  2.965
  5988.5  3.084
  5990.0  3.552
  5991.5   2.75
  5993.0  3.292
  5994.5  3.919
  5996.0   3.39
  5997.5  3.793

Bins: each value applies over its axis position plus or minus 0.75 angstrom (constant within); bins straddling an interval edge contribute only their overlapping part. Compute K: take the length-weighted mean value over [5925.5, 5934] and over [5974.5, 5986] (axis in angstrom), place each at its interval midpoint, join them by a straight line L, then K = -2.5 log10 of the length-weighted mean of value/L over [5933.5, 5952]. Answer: 0.12 mag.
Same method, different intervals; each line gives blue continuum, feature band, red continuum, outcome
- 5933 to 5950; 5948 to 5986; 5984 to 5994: -0.050 mag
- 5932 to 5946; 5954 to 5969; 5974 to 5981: -0.032 mag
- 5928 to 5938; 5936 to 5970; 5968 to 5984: 0.001 mag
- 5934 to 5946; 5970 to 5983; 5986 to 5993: -0.070 mag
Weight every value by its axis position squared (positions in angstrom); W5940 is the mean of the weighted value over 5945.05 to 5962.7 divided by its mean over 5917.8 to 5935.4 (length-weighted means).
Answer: 0.95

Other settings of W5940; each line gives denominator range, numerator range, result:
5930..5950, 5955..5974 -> 1.03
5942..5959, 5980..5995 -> 1.01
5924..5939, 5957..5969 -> 1.03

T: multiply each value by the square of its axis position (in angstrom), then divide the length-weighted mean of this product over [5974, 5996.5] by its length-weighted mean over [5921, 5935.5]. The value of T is 0.97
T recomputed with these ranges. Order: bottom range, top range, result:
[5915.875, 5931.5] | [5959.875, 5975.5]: 0.97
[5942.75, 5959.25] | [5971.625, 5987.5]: 1.05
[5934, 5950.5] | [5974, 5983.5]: 1.06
